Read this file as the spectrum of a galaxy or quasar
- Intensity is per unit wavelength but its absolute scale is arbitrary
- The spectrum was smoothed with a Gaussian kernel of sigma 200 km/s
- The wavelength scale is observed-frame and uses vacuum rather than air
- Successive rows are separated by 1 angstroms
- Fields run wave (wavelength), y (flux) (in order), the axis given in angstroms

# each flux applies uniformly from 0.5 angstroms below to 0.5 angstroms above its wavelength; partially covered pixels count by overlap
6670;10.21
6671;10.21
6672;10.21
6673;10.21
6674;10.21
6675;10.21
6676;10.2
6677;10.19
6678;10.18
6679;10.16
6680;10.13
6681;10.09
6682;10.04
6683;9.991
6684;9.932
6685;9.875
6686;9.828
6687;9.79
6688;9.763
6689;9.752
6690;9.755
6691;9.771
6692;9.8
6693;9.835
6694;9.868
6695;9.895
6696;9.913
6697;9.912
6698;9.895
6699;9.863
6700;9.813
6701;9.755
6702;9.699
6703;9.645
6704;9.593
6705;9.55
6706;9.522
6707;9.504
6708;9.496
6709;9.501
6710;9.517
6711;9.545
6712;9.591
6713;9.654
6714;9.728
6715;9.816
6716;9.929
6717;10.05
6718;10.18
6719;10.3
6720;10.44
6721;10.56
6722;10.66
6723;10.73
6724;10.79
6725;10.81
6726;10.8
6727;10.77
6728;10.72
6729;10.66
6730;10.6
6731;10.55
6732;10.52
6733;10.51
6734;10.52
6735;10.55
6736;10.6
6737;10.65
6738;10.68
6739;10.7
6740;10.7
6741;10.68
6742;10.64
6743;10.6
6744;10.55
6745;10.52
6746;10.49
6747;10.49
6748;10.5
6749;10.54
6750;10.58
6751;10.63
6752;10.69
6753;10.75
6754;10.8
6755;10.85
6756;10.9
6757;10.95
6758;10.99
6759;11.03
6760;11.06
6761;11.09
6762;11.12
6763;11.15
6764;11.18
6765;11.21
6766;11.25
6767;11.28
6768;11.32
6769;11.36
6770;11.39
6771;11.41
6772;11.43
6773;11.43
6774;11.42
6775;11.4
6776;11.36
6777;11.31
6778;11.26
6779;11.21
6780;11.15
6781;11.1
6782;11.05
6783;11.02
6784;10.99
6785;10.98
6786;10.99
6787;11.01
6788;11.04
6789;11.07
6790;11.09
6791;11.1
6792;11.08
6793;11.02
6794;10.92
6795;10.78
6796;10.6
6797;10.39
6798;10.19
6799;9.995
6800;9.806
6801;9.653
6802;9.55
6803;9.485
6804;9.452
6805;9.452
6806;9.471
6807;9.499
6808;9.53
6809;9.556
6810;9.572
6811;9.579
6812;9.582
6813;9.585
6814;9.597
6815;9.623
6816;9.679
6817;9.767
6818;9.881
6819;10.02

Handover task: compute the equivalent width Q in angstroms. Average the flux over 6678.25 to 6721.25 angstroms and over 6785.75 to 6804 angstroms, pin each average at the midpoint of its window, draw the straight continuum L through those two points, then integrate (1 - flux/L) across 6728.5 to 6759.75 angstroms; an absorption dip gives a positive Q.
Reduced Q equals -1.6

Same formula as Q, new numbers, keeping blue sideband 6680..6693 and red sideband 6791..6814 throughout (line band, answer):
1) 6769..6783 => -1.90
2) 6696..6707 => 0.18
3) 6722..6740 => -1.36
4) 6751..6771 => -2.30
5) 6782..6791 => -0.98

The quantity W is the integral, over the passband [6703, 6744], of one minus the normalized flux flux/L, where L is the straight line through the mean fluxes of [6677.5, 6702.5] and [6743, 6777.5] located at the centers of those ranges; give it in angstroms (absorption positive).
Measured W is 0.6 angstroms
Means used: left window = 9.89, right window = 11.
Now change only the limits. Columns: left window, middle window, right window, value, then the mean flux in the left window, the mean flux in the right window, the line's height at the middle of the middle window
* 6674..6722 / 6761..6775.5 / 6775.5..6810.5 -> -1.3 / 9.88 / 10.5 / 10.3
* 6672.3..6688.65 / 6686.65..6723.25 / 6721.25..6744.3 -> 1.7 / 10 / 10.7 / 10.3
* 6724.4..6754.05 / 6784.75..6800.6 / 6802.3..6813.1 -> -1.6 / 10.6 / 9.52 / 9.76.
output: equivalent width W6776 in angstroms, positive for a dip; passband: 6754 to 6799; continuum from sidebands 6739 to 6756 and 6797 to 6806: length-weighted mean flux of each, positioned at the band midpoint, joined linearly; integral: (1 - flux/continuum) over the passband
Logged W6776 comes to -4.1 angstroms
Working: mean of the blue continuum 10.6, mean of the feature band 11.1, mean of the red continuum 9.72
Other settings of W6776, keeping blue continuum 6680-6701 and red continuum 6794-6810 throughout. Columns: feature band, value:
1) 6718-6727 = -0.7 angstroms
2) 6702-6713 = 0.3 angstroms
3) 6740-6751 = -0.8 angstroms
